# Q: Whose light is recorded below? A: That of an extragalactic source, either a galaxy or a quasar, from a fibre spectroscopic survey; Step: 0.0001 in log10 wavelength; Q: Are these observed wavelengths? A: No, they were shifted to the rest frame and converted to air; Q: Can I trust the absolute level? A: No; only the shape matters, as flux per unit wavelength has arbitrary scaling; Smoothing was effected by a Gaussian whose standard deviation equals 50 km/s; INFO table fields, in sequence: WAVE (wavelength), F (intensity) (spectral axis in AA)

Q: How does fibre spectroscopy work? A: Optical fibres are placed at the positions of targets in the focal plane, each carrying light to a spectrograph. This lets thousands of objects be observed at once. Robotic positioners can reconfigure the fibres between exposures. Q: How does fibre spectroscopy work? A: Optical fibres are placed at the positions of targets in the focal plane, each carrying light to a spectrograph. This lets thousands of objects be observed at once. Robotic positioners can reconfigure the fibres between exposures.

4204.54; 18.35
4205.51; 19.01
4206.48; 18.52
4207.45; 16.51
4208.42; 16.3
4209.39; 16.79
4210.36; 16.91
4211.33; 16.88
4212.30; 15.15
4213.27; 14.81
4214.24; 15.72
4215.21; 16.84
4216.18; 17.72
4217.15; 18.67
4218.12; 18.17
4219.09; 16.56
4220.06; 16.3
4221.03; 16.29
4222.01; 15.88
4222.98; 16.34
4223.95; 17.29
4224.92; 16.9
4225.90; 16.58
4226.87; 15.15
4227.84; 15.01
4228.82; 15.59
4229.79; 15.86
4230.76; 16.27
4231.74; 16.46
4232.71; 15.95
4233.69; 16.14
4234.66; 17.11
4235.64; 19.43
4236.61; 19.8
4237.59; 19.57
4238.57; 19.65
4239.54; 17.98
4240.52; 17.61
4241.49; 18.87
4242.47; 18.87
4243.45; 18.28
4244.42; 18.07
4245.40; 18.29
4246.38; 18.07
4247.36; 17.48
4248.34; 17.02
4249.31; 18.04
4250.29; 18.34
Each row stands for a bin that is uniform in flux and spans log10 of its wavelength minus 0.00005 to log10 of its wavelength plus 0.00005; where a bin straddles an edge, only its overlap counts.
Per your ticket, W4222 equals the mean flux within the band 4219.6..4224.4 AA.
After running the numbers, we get 16.4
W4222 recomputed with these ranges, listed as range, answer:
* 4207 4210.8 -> 16.6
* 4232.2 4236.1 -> 17.1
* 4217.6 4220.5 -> 17.1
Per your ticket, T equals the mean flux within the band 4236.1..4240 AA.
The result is 19.3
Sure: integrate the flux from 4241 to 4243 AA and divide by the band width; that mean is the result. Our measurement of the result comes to 18.9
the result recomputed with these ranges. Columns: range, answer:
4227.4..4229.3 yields 15.3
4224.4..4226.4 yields 16.7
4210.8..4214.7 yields 15.7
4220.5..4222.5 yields 16.1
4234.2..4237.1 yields 18.8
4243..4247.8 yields 18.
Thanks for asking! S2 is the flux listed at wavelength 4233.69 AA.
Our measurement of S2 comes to 16.14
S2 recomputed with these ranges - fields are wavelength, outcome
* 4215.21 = 16.84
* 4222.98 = 16.34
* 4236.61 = 19.8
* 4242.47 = 18.87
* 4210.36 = 16.91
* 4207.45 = 16.51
